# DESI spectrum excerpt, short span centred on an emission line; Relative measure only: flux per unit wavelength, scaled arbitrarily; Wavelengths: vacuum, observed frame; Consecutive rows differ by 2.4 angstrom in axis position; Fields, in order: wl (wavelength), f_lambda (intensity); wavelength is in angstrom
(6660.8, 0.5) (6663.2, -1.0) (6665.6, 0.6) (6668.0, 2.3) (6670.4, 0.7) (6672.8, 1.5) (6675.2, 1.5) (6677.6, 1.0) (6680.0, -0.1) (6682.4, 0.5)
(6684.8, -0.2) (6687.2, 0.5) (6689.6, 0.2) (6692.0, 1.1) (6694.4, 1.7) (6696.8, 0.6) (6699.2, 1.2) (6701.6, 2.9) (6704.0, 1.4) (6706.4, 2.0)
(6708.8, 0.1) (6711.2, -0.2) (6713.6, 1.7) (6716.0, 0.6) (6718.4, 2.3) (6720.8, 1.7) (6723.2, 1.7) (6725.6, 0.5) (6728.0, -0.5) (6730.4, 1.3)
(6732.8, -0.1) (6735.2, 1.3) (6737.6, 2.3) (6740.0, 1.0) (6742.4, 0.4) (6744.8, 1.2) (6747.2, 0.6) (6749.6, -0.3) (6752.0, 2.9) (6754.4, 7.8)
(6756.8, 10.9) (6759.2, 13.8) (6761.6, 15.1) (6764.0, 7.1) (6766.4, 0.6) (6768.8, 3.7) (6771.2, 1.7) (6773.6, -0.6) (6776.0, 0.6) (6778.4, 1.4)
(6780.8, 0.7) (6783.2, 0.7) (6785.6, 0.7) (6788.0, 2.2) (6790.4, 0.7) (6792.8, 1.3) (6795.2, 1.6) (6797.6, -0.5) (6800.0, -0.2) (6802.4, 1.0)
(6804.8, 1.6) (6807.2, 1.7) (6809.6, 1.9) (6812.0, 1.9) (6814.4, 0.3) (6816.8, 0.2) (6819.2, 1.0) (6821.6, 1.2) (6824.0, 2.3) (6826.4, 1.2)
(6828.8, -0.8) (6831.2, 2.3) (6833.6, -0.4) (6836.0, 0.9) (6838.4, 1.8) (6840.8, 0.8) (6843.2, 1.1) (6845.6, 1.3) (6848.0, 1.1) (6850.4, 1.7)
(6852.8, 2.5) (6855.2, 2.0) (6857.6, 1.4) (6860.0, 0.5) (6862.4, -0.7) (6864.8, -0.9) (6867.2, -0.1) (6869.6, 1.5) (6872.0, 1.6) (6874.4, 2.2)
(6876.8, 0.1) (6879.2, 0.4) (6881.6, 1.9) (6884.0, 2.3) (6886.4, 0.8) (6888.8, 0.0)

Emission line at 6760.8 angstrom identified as [O II] 3727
